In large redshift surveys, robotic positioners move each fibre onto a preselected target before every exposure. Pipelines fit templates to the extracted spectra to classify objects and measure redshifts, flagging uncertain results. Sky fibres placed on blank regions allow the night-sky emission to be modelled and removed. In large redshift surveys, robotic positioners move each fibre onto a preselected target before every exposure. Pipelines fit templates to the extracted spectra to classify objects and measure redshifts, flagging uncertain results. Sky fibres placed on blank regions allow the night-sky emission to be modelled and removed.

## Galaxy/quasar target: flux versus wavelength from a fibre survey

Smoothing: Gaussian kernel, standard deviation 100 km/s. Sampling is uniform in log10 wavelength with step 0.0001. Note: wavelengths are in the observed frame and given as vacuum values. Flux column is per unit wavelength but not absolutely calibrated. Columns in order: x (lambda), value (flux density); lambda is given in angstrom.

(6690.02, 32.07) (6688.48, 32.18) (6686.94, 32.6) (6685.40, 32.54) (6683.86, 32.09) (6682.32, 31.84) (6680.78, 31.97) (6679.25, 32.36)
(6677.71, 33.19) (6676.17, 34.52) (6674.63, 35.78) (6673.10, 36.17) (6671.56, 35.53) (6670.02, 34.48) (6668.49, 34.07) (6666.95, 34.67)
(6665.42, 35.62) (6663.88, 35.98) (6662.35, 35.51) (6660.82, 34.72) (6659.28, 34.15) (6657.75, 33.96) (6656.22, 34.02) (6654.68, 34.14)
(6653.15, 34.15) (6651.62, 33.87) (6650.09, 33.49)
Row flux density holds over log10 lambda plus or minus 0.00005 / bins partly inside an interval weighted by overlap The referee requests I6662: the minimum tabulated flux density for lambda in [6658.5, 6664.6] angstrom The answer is 34.15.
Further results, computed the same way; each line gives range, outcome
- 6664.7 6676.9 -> 34.07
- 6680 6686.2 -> 31.84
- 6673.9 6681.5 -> 31.97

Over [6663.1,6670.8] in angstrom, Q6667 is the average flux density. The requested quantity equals 35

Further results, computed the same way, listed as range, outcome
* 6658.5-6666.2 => 35.2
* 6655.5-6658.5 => 34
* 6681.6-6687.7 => 32.3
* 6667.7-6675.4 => 35.2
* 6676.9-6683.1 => 32.4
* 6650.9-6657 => 34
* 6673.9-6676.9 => 35.1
